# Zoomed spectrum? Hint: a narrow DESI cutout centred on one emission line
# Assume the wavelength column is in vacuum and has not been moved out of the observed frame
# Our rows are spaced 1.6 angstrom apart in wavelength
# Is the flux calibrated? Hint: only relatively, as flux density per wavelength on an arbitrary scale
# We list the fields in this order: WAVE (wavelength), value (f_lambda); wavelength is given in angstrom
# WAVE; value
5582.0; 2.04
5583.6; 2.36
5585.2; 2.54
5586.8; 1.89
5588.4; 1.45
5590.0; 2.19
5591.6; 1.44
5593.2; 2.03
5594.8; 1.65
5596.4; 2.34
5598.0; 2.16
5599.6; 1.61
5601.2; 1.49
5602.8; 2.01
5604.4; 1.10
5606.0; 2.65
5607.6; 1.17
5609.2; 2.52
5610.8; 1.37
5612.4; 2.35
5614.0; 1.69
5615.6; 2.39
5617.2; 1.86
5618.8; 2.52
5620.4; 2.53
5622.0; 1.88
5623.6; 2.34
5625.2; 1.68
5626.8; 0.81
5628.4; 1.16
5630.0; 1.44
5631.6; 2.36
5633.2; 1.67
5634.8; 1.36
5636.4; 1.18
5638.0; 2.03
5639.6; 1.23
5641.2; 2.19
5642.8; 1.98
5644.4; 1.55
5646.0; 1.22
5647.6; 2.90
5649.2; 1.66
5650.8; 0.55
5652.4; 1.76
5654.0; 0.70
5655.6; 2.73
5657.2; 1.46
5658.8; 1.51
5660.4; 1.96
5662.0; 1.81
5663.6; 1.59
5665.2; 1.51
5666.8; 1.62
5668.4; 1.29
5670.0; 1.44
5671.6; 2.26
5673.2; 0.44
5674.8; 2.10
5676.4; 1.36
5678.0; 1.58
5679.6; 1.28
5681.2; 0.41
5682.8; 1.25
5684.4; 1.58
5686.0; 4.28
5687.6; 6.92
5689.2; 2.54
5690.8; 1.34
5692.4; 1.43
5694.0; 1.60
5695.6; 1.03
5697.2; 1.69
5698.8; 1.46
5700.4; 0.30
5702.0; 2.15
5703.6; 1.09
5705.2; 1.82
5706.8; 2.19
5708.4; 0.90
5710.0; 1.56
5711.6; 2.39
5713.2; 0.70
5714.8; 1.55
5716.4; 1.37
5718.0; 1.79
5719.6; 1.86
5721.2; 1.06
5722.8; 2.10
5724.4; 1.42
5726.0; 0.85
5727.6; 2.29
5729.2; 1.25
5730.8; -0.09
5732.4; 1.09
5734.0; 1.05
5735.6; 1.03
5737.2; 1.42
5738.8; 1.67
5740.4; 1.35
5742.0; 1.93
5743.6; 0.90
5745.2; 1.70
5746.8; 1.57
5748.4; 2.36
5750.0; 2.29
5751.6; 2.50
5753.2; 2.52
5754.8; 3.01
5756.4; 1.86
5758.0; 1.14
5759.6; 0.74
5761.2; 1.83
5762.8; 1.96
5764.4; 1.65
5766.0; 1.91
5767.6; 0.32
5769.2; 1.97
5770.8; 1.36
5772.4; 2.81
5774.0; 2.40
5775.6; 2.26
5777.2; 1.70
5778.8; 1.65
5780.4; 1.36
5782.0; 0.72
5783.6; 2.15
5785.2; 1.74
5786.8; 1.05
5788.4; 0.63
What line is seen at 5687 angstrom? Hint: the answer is H-beta 4861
